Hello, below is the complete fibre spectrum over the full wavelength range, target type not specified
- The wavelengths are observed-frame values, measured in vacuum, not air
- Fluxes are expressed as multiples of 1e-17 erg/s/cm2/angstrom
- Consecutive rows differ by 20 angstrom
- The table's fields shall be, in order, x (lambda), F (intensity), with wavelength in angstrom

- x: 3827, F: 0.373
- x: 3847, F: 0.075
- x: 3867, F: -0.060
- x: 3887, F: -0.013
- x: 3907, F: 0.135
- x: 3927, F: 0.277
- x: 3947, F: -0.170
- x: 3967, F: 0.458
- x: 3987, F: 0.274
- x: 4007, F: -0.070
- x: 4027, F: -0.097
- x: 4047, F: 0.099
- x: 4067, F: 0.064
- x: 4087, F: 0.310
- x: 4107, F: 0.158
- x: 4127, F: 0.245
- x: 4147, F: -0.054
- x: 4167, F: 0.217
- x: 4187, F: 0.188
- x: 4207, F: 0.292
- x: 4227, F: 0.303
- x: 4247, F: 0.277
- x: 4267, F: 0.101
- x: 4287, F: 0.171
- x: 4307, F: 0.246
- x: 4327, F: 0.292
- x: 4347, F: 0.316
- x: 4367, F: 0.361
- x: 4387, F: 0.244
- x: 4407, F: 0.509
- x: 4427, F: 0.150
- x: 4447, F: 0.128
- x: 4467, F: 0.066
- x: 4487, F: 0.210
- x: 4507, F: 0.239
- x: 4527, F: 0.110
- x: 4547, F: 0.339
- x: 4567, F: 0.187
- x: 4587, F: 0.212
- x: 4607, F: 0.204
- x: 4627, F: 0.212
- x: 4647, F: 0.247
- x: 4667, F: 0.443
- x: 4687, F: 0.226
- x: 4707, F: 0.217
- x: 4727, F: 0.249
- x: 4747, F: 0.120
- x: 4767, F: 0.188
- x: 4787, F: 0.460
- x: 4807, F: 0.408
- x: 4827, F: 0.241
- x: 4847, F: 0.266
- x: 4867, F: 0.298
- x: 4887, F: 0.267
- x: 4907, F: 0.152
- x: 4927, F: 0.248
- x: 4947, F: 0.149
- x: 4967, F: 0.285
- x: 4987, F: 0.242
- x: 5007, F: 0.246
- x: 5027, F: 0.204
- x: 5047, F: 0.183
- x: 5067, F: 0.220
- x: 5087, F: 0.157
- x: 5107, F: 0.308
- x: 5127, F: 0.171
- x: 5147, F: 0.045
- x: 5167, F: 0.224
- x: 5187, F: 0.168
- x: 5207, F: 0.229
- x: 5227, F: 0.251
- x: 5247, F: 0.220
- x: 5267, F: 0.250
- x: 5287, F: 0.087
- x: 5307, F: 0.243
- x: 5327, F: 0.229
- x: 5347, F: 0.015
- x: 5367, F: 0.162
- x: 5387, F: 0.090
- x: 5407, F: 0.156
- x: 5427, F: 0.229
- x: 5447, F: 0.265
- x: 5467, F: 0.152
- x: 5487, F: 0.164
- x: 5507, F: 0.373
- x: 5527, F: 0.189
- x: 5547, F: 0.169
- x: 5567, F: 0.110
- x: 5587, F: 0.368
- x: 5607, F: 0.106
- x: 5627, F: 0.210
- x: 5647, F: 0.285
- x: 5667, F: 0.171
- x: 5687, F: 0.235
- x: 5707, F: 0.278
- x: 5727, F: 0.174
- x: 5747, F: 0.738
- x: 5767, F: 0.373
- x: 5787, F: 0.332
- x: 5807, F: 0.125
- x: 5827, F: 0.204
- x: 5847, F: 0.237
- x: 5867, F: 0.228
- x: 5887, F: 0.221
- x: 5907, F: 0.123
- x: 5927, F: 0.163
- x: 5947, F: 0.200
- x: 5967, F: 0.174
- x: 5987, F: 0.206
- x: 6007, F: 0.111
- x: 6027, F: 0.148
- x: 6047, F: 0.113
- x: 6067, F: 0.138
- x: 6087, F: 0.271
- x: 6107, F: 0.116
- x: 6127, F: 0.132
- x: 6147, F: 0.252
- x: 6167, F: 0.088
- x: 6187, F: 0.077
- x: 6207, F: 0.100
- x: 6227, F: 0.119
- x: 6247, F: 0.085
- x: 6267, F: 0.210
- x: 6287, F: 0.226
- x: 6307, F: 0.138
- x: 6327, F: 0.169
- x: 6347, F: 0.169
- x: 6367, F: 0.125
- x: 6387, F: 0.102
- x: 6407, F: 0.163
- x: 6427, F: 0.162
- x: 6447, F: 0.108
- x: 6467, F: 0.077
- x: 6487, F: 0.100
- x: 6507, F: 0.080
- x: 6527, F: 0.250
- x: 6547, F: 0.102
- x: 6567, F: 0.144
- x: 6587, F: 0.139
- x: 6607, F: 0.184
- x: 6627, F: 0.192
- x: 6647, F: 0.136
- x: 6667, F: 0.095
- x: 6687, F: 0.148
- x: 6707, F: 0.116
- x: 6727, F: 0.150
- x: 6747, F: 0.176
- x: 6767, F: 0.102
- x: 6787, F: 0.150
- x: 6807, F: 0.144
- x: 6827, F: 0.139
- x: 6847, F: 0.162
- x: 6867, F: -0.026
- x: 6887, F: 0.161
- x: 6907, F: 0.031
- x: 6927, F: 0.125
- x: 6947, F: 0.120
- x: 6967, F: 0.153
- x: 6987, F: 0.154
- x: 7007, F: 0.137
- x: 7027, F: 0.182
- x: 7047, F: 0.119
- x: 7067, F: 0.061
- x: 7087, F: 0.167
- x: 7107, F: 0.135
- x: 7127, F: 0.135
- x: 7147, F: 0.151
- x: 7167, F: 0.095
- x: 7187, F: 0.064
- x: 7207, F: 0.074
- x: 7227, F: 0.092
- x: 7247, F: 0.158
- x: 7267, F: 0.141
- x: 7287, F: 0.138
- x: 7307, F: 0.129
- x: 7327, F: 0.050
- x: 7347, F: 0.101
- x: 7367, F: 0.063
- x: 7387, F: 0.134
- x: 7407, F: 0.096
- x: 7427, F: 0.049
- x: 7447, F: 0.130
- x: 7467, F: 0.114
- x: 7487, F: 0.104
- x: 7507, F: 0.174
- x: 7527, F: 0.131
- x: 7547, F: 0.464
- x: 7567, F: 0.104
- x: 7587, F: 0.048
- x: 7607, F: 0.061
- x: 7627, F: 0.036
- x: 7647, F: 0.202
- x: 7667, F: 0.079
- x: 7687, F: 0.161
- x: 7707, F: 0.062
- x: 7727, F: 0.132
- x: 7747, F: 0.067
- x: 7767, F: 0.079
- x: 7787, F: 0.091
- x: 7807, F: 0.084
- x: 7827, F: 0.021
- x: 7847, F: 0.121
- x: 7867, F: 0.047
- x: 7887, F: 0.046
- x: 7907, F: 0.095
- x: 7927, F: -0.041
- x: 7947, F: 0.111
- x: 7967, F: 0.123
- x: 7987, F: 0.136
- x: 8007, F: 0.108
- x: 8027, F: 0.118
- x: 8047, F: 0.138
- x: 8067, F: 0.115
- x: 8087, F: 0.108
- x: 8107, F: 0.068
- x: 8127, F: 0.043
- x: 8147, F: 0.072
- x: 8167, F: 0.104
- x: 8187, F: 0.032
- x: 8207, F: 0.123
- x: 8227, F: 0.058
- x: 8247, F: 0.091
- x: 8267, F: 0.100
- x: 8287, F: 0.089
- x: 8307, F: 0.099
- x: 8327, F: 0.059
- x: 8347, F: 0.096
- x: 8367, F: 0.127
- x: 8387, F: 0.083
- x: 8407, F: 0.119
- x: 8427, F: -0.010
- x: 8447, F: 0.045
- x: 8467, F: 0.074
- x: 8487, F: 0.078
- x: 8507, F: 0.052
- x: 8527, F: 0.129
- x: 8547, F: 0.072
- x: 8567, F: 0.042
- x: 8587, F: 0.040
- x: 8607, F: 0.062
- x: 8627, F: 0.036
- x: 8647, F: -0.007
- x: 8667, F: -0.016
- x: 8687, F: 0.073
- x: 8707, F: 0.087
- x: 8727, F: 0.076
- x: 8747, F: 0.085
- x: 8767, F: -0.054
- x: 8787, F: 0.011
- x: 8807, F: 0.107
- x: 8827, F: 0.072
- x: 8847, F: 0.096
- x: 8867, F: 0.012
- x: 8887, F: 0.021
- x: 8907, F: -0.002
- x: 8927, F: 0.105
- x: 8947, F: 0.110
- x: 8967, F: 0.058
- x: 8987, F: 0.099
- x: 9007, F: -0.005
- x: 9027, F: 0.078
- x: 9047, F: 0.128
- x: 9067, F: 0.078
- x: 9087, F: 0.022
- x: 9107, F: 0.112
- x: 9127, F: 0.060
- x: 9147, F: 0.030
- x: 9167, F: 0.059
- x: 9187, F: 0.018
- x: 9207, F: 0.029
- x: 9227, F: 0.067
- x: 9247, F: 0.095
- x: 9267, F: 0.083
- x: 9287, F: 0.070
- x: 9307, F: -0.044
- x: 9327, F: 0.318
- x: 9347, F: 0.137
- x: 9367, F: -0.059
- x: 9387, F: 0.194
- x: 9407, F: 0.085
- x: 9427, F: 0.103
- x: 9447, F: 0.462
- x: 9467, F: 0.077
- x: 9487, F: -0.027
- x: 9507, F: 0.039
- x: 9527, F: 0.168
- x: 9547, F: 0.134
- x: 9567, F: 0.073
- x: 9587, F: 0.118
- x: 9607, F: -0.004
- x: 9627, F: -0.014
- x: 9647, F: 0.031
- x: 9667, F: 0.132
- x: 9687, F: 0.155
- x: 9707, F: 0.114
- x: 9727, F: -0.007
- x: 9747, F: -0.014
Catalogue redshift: 0.149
